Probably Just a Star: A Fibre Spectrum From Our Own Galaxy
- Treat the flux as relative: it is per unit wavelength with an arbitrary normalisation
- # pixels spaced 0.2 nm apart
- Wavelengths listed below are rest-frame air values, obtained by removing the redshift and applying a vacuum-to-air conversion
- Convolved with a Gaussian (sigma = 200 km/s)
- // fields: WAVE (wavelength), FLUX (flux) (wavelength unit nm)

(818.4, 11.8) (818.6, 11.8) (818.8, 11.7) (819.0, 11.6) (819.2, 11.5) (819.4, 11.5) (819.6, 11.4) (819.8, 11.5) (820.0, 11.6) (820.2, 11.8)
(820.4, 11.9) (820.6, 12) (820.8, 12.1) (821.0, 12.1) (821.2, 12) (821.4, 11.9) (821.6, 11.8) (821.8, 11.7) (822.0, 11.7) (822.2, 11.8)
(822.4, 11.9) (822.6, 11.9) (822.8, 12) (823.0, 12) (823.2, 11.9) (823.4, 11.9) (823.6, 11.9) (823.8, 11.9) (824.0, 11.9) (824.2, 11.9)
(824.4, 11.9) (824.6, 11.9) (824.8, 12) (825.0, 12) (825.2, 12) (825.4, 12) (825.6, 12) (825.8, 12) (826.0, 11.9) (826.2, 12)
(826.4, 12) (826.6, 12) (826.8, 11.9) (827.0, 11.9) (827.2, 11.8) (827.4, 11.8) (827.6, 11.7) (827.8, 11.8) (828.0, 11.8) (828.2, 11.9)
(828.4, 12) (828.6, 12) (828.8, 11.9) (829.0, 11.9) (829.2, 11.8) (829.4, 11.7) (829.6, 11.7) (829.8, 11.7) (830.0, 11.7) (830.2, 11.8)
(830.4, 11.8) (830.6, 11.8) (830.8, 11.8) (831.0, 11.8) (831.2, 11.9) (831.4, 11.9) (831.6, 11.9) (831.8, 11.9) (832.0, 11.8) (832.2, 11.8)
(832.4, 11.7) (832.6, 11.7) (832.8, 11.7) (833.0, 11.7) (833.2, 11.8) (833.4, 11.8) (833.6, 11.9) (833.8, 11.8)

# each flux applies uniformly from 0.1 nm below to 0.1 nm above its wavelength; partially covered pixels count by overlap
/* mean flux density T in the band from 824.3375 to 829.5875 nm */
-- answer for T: 11.9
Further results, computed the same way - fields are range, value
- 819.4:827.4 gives 11.9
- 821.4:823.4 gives 11.9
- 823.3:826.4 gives 11.9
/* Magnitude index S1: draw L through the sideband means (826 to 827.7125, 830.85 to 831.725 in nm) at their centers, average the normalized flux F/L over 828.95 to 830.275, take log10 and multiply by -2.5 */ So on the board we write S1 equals 0.01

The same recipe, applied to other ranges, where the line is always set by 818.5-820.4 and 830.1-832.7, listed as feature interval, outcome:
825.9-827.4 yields -0.017 mag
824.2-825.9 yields -0.024 mag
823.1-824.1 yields -0.020 mag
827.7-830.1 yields -0.005 mag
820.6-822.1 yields -0.024 mag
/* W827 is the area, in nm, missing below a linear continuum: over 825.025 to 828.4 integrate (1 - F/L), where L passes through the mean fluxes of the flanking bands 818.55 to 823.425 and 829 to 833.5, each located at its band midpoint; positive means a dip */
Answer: -0.03 nm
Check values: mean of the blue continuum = 11.8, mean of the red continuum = 11.8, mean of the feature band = 11.9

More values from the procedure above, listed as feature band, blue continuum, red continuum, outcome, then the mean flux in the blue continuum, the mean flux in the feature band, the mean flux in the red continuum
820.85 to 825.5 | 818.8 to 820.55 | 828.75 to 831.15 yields -0.10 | 11.6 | 11.9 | 11.8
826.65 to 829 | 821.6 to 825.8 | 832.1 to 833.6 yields -0.01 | 11.9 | 11.9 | 11.8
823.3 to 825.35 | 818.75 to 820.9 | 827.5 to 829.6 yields -0.03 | 11.7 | 11.9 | 11.8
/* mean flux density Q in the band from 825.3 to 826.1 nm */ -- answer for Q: 12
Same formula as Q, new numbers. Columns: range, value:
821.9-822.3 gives 11.8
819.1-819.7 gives 11.5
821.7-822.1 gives 11.7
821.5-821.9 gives 11.8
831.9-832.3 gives 11.8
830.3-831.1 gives 11.8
